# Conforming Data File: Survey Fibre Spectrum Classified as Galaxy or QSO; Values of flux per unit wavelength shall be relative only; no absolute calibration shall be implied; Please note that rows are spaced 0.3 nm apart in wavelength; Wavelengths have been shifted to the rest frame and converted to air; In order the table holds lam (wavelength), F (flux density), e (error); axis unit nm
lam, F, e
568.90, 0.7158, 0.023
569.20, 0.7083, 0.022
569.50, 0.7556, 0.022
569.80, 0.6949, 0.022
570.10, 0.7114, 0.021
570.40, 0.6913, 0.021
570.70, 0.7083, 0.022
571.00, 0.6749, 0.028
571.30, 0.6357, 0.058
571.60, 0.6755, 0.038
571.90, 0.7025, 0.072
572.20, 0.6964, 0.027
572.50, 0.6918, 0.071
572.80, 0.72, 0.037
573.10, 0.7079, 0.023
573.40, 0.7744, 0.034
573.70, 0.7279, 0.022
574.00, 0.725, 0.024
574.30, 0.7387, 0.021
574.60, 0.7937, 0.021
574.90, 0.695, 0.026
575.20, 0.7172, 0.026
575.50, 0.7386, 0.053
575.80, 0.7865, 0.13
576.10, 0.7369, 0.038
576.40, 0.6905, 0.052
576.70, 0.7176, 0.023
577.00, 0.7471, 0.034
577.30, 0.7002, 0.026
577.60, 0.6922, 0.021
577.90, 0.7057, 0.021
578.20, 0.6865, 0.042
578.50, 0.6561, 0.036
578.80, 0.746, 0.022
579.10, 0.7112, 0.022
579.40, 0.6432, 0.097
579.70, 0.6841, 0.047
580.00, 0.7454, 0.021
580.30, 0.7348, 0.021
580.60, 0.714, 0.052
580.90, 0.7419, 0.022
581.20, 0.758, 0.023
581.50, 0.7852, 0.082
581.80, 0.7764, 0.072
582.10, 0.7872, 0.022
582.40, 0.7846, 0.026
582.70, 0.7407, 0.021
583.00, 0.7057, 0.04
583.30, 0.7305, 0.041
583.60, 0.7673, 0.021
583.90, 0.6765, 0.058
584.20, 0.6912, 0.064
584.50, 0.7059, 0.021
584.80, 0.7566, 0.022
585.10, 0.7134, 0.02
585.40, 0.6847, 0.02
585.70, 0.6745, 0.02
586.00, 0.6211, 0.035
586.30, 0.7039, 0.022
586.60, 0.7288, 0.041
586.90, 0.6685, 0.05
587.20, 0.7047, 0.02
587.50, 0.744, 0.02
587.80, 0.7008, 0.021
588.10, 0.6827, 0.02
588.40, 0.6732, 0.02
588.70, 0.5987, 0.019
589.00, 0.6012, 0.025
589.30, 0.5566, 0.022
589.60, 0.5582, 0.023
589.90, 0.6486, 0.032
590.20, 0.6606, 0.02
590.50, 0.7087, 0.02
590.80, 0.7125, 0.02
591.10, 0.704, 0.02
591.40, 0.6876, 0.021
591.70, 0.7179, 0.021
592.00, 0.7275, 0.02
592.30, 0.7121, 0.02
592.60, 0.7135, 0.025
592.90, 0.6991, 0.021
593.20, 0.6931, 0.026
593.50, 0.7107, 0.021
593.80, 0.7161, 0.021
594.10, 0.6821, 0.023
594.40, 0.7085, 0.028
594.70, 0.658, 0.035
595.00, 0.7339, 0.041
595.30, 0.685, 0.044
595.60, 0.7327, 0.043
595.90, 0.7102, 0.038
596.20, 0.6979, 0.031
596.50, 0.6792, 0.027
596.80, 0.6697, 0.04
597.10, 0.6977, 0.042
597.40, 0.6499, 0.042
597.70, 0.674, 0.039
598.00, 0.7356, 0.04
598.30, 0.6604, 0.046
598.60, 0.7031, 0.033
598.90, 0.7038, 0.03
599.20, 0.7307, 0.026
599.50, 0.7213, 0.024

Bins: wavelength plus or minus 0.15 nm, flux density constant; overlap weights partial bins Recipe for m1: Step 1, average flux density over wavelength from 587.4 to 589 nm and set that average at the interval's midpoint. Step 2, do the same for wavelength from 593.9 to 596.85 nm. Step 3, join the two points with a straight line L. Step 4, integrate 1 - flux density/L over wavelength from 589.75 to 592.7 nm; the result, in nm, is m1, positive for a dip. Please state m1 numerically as -0.08 nm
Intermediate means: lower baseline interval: 0.67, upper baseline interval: 0.697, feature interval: 0.699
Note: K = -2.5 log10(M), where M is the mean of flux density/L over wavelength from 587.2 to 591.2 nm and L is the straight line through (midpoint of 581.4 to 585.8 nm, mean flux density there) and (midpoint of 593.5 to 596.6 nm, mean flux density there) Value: 0.092 mag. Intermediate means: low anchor 0.732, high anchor 0.701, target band 0.659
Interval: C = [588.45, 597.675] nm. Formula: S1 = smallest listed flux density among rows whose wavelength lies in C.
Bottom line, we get 0.5566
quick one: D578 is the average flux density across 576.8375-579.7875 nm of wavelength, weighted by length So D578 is 0.698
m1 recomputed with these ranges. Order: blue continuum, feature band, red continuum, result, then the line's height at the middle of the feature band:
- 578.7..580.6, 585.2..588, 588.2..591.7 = -0.10 nm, 0.67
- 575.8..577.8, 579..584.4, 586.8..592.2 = -0.25 nm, 0.7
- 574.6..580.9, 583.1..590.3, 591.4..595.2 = 0.32 nm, 0.709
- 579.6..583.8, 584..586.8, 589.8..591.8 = 0.11 nm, 0.724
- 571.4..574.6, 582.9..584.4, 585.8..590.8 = -0.08 nm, 0.679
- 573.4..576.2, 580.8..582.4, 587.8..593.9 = -0.13 nm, 0.713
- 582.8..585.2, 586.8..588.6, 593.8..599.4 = 0.05 nm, 0.712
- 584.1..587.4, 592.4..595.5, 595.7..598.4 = -0.05 nm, 0.69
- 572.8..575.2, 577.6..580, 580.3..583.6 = 0.17 nm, 0.746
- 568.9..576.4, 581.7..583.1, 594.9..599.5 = -0.10 nm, 0.709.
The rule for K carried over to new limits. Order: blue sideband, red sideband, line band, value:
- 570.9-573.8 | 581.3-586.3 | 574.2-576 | -0.058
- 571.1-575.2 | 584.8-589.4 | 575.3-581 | -0.023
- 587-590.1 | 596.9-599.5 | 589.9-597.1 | -0.044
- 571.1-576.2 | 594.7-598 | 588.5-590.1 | 0.175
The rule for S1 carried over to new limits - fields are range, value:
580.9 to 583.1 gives 0.7057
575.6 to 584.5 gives 0.6432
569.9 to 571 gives 0.6749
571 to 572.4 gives 0.6357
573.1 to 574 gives 0.7079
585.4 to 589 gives 0.5987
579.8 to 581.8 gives 0.714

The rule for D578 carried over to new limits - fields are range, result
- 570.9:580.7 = 0.713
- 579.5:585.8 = 0.731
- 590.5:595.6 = 0.705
